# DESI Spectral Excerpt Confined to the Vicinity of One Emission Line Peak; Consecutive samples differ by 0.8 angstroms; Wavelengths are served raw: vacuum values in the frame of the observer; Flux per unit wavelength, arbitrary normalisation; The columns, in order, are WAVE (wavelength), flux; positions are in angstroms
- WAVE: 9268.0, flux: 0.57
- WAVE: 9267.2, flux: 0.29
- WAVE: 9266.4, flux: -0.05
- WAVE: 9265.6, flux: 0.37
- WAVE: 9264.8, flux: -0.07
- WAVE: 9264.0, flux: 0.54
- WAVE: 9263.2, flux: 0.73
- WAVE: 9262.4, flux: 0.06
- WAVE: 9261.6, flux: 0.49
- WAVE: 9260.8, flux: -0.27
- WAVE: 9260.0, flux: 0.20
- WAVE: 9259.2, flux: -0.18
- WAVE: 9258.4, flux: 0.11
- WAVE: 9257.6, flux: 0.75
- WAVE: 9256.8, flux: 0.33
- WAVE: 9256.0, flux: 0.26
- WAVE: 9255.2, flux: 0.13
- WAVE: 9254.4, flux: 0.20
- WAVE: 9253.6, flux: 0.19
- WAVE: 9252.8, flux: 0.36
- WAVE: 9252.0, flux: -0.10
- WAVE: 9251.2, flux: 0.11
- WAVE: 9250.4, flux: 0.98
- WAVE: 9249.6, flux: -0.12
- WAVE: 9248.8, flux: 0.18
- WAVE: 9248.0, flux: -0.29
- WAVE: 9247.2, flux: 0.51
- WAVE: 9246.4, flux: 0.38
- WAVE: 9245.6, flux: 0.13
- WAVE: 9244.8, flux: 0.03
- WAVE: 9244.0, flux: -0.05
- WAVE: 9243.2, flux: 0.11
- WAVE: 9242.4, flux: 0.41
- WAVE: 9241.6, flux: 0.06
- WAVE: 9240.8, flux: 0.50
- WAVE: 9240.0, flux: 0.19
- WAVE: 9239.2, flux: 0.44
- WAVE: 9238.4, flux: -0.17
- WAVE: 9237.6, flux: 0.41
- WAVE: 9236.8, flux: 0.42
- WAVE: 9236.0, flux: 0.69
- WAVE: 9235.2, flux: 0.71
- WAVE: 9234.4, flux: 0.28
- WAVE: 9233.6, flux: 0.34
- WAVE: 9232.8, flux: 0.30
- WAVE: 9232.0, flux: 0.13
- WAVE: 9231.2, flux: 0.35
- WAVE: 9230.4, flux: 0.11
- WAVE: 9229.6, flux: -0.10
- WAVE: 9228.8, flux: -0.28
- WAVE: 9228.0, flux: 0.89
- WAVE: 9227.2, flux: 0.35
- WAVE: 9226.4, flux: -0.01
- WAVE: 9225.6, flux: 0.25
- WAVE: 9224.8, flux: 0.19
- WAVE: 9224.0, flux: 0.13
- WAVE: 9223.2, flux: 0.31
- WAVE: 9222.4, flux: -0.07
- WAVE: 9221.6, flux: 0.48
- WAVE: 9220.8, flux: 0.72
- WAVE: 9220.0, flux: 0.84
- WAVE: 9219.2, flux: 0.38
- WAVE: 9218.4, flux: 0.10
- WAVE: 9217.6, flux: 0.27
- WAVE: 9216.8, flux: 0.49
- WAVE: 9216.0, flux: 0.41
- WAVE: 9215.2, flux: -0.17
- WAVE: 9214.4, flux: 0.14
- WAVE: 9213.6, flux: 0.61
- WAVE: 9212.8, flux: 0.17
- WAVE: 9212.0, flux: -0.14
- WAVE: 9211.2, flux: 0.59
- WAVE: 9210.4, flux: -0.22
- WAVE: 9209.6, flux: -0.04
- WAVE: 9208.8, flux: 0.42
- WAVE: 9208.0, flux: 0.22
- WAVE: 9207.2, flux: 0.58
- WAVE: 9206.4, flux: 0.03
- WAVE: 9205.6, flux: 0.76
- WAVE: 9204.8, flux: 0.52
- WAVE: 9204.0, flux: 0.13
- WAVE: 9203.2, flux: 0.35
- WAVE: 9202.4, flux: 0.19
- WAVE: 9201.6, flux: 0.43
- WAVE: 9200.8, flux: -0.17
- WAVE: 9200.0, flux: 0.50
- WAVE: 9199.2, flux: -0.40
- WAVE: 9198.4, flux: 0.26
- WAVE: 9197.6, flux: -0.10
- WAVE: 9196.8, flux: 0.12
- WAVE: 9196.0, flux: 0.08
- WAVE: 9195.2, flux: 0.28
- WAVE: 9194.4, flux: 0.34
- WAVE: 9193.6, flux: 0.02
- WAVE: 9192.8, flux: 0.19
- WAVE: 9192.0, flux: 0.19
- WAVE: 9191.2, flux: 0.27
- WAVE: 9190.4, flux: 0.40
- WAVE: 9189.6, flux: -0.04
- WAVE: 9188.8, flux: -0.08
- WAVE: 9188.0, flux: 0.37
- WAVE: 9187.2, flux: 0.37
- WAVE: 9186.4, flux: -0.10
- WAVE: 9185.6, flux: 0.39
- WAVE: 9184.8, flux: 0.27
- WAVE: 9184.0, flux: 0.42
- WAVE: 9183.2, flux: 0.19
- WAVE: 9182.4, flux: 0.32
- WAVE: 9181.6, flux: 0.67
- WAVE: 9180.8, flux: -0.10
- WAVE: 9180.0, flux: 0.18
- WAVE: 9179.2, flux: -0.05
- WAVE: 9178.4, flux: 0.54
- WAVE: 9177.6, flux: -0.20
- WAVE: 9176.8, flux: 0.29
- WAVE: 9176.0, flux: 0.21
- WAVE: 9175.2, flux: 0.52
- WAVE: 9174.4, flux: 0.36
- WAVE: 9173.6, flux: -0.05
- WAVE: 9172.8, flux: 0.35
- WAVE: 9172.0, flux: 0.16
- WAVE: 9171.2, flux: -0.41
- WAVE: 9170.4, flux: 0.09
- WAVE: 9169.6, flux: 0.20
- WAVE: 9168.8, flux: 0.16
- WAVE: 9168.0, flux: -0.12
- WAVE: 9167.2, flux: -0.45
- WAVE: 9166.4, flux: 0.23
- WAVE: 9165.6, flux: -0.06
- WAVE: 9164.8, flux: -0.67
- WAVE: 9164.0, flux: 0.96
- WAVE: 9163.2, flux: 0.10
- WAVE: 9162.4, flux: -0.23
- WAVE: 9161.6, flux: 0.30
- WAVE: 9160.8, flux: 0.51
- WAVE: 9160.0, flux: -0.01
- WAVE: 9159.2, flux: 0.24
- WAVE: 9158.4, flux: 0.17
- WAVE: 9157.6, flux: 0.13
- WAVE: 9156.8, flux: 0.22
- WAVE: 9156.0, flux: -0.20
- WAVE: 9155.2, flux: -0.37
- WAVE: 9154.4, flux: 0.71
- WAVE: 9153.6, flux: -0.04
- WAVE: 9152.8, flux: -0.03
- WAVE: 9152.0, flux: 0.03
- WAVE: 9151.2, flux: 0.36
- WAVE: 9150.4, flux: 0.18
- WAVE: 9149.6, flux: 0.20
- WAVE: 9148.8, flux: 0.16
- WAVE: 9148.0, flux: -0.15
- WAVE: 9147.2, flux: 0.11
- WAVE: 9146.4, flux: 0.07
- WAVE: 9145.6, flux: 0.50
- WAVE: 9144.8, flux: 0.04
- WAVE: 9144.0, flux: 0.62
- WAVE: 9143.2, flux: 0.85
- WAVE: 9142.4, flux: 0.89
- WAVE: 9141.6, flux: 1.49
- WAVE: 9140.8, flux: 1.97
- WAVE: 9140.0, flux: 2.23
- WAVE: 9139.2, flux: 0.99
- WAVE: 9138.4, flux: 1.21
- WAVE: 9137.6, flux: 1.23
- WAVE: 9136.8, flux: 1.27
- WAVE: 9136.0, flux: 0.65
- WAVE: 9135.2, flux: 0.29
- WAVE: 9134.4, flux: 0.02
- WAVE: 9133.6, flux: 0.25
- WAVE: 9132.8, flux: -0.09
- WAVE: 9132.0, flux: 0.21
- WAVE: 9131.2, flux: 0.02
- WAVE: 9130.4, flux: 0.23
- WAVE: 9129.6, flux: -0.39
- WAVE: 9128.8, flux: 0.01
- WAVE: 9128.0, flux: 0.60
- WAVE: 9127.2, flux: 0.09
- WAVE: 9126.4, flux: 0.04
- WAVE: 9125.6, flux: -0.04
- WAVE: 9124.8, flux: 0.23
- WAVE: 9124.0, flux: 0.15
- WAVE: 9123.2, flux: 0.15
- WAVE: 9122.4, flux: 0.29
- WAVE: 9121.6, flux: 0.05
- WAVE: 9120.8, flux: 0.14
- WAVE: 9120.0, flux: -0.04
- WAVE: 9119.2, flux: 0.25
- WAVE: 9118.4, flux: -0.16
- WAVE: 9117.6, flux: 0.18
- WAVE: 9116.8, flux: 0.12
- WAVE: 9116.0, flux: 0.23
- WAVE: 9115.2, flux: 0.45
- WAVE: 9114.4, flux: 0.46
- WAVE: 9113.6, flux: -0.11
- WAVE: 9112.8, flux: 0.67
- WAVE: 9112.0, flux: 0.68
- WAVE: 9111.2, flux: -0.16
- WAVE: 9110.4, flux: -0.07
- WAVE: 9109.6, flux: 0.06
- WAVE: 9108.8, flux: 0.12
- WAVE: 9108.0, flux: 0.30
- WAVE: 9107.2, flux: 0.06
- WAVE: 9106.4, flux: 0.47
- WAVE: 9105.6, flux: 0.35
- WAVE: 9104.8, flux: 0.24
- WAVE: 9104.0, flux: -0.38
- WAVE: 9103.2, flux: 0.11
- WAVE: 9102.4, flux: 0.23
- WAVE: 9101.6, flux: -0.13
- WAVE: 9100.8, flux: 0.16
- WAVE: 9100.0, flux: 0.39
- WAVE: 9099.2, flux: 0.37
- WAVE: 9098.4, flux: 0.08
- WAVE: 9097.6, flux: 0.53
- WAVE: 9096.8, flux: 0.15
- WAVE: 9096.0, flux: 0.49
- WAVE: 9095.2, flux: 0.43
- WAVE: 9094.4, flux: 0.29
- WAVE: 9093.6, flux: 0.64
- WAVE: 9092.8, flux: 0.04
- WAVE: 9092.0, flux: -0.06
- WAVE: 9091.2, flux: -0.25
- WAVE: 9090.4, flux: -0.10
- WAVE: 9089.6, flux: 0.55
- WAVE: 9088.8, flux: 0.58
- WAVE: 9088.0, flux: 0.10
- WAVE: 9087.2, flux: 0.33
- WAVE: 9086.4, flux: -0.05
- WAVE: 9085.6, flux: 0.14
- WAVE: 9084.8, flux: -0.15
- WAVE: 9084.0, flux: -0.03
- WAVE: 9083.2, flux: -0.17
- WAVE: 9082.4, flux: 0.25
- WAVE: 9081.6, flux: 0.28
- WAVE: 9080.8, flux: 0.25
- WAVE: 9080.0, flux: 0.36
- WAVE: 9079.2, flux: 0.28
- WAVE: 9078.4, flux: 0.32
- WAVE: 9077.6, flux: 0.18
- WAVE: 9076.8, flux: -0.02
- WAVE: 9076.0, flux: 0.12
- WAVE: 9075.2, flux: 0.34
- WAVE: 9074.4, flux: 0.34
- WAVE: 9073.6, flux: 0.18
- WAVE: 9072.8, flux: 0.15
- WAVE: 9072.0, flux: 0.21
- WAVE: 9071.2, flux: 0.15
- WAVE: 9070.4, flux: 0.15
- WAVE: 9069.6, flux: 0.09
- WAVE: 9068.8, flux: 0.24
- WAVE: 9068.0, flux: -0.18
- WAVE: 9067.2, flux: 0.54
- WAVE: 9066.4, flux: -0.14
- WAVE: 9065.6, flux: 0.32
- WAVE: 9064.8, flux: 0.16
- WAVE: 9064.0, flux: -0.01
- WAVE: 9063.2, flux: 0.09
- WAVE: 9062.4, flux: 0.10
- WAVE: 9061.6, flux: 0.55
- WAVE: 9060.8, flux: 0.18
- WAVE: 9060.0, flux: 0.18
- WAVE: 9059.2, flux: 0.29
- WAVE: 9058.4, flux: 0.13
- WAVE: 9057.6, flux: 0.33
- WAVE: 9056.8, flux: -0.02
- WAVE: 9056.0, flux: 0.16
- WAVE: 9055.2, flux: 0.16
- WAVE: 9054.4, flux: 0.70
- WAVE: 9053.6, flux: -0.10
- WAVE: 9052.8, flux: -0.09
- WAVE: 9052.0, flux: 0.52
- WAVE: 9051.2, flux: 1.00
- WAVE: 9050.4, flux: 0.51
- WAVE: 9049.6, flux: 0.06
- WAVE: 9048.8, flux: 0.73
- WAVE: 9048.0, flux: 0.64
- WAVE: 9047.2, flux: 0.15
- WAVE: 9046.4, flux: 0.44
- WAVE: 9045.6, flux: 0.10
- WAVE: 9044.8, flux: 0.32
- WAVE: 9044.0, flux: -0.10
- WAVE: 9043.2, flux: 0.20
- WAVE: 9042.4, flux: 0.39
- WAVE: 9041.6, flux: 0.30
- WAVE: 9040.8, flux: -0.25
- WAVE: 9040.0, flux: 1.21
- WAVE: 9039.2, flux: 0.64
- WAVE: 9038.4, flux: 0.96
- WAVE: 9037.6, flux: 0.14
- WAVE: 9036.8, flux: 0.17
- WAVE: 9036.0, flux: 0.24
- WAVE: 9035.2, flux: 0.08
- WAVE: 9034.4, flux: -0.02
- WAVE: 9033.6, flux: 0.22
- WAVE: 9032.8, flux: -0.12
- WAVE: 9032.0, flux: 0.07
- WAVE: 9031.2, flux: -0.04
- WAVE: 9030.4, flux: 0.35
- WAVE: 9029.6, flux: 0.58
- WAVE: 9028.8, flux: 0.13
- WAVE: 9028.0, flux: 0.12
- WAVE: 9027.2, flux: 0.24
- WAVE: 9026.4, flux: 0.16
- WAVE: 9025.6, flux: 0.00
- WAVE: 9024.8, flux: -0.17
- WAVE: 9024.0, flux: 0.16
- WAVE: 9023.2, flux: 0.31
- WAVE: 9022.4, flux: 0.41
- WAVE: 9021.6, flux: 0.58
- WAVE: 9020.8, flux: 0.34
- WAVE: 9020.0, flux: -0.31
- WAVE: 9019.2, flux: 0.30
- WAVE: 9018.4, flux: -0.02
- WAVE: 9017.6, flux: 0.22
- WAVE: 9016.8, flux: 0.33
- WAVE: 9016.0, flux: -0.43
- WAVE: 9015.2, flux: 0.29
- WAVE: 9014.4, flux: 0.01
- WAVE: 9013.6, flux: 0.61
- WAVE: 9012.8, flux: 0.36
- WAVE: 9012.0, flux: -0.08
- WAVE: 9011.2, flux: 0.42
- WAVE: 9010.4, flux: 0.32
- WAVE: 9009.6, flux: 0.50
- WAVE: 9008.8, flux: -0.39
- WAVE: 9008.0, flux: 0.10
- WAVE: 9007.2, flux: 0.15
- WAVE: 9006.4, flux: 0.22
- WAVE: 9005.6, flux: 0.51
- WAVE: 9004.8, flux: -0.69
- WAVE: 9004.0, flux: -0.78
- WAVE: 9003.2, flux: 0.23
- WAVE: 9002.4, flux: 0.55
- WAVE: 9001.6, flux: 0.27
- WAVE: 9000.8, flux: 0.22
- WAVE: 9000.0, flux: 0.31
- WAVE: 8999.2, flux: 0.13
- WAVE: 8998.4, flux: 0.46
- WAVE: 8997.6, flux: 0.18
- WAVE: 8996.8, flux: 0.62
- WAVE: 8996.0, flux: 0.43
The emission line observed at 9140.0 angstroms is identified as H-beta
